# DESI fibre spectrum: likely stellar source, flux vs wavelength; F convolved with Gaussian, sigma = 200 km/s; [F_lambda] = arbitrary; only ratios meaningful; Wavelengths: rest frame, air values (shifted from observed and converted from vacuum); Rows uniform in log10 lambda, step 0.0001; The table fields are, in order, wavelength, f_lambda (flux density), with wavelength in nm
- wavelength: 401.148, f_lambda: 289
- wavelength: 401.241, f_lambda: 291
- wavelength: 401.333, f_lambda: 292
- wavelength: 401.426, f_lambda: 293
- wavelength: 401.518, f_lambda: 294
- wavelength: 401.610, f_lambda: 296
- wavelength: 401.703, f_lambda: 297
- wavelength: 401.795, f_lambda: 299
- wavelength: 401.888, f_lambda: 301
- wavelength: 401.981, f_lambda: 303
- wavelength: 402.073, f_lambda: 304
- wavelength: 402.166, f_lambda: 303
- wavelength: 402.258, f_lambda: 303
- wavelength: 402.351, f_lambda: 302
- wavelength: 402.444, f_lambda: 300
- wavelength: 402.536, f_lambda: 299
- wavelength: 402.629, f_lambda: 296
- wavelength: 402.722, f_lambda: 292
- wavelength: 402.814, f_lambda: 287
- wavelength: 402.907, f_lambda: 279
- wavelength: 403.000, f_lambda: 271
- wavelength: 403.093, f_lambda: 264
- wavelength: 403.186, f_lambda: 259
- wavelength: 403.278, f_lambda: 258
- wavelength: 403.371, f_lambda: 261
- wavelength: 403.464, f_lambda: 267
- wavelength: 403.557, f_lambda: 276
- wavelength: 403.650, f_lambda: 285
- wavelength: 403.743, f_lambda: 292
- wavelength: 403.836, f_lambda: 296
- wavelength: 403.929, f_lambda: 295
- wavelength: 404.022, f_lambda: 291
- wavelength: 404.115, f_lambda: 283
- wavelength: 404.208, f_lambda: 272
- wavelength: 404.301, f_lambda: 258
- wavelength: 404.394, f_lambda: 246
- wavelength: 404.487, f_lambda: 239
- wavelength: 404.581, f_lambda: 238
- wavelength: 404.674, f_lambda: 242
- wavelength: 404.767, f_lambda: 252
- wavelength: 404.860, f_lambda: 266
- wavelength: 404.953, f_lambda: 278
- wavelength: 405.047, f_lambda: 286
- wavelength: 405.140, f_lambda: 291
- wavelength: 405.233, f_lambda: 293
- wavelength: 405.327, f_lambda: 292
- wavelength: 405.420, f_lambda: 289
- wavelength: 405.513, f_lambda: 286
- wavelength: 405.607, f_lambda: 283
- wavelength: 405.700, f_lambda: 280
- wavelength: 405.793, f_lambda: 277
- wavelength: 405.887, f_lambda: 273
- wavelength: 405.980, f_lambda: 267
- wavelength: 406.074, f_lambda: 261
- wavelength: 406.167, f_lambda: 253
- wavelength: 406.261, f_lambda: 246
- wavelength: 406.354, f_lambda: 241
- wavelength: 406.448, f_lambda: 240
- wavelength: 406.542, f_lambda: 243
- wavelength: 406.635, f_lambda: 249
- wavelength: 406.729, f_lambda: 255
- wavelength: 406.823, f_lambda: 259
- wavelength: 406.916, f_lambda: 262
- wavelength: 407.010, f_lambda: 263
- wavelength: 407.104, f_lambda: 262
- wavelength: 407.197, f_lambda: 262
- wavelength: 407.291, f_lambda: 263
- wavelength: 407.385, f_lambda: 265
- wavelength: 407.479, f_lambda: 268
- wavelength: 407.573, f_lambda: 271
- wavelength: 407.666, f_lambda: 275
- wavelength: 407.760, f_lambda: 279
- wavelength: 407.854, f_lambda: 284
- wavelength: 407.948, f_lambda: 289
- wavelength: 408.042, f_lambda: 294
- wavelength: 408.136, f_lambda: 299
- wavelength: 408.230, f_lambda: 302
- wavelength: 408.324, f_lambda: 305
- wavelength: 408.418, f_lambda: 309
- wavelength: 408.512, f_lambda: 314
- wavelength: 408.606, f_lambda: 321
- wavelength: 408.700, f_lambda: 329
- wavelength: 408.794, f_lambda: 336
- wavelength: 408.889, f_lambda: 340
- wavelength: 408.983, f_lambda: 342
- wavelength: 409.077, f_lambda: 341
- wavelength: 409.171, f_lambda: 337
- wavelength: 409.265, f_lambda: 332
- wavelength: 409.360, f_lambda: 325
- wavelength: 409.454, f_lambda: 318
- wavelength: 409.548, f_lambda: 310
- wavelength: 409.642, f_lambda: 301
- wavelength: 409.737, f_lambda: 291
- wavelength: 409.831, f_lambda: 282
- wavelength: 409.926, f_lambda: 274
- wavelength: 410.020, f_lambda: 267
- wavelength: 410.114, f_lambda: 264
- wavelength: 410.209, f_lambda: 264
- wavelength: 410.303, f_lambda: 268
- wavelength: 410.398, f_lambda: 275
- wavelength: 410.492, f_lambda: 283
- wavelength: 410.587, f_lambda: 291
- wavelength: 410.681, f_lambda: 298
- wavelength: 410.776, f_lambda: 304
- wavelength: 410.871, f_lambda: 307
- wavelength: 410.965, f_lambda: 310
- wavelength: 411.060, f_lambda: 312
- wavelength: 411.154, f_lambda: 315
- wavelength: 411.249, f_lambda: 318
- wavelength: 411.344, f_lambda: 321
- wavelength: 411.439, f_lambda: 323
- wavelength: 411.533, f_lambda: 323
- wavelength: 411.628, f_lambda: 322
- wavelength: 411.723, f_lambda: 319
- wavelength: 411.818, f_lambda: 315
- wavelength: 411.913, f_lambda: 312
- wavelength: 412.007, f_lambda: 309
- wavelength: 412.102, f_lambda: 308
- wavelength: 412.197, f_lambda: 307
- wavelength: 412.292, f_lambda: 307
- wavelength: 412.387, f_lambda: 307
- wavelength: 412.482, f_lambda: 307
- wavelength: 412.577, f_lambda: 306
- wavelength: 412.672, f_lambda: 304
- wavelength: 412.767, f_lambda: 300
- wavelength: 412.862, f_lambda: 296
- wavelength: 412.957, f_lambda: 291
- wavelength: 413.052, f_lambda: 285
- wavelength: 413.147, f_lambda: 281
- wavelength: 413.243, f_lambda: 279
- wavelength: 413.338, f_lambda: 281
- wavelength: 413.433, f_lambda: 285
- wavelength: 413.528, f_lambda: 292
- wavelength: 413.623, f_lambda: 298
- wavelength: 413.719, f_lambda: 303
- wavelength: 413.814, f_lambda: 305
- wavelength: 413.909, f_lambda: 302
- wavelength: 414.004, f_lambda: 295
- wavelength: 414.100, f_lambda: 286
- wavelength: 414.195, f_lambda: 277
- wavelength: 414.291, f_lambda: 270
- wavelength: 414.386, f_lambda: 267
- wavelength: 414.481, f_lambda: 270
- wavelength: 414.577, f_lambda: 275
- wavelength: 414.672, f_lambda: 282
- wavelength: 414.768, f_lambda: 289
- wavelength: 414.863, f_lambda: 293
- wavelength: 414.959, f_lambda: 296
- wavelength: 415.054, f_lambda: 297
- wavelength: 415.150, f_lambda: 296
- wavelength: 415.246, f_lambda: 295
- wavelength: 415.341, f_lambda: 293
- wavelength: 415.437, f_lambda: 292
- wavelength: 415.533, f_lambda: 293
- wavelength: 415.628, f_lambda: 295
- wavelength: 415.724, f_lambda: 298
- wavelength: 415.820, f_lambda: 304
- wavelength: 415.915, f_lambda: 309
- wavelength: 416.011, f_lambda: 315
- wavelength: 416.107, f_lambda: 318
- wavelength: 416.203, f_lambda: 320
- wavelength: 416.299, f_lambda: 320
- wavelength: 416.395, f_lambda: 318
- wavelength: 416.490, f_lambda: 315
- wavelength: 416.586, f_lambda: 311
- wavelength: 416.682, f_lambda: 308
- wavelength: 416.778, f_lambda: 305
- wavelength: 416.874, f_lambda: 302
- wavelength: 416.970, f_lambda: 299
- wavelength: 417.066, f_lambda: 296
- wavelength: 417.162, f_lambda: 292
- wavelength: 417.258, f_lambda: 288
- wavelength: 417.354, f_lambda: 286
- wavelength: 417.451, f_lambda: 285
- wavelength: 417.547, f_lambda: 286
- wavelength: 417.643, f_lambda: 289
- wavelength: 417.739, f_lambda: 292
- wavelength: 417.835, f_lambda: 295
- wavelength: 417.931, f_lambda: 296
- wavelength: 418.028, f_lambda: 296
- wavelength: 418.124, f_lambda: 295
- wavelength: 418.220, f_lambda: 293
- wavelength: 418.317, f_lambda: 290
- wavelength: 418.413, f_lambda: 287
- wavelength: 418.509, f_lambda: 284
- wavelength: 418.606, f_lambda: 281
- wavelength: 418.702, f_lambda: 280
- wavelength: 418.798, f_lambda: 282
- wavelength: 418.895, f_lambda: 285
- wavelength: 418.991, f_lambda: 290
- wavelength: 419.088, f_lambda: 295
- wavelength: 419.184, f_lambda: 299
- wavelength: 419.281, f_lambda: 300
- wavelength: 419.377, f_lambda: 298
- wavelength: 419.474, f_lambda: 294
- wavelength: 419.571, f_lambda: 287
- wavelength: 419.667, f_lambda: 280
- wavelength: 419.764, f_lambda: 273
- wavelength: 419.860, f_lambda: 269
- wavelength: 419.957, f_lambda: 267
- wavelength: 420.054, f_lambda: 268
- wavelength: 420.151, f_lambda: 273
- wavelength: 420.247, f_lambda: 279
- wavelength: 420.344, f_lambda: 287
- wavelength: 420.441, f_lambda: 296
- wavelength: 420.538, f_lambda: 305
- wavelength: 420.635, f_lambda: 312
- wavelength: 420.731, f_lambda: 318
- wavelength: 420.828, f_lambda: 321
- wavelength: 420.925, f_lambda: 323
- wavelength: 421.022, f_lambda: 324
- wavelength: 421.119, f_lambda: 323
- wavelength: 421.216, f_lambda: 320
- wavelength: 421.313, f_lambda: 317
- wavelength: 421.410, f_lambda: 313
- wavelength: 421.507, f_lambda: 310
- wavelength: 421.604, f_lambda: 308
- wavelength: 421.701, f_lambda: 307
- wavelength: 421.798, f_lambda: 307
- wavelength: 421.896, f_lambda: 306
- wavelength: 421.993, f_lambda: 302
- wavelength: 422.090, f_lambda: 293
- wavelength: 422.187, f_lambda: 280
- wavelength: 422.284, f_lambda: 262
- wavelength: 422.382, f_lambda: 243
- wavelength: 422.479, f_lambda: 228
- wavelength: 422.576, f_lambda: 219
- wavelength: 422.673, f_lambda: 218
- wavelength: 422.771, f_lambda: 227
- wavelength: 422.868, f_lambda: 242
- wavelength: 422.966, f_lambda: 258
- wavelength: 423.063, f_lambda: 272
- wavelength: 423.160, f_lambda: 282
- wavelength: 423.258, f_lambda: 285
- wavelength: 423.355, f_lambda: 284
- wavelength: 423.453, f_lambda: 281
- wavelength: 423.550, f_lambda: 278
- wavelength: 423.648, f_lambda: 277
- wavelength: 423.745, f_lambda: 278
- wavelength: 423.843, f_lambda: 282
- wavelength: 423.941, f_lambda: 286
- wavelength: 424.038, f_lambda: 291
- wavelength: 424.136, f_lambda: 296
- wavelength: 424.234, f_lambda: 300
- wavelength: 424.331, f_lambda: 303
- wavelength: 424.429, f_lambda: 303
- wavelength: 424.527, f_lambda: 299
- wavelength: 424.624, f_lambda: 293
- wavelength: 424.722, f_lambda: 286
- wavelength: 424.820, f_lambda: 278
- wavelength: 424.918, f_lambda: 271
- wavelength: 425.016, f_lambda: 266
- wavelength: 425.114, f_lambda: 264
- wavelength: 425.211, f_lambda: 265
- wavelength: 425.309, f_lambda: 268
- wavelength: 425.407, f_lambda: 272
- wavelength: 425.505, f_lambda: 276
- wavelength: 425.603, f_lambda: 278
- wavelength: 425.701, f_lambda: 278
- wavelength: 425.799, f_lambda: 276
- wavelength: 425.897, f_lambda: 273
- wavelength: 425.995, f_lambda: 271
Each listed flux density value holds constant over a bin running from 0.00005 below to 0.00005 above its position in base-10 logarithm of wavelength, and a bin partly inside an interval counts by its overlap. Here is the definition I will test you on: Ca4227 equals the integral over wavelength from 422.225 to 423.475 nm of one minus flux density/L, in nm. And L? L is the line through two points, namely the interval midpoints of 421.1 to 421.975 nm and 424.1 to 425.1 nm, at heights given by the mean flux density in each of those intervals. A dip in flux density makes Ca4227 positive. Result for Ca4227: 0.198 nm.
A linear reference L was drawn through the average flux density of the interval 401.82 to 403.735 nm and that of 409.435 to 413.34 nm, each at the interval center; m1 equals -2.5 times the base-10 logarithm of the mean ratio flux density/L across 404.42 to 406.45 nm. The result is 0.088 mag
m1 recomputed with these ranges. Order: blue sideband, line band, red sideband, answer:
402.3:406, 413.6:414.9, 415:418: 0.04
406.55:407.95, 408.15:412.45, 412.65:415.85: -0.12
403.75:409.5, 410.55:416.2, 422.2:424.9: -0.08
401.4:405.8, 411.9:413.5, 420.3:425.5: -0.05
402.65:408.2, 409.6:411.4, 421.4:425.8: -0.07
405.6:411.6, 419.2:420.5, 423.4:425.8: 0.01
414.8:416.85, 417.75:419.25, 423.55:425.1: 0.03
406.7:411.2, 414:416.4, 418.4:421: -0.01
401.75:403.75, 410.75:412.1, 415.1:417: -0.06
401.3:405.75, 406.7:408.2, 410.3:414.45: 0.07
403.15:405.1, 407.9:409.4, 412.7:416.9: -0.14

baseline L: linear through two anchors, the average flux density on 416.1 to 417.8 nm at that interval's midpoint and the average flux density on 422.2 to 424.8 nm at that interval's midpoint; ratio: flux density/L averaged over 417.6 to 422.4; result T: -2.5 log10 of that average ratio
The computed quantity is -0.02 mag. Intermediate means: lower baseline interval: 301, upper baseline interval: 272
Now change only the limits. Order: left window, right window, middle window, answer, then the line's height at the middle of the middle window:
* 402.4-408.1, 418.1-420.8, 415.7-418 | -0.06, 285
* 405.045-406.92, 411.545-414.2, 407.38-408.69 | -0.06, 277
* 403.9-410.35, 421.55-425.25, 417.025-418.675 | -0.04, 279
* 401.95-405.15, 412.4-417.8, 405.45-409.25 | 0.00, 284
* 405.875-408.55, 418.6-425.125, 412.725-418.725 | -0.05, 279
